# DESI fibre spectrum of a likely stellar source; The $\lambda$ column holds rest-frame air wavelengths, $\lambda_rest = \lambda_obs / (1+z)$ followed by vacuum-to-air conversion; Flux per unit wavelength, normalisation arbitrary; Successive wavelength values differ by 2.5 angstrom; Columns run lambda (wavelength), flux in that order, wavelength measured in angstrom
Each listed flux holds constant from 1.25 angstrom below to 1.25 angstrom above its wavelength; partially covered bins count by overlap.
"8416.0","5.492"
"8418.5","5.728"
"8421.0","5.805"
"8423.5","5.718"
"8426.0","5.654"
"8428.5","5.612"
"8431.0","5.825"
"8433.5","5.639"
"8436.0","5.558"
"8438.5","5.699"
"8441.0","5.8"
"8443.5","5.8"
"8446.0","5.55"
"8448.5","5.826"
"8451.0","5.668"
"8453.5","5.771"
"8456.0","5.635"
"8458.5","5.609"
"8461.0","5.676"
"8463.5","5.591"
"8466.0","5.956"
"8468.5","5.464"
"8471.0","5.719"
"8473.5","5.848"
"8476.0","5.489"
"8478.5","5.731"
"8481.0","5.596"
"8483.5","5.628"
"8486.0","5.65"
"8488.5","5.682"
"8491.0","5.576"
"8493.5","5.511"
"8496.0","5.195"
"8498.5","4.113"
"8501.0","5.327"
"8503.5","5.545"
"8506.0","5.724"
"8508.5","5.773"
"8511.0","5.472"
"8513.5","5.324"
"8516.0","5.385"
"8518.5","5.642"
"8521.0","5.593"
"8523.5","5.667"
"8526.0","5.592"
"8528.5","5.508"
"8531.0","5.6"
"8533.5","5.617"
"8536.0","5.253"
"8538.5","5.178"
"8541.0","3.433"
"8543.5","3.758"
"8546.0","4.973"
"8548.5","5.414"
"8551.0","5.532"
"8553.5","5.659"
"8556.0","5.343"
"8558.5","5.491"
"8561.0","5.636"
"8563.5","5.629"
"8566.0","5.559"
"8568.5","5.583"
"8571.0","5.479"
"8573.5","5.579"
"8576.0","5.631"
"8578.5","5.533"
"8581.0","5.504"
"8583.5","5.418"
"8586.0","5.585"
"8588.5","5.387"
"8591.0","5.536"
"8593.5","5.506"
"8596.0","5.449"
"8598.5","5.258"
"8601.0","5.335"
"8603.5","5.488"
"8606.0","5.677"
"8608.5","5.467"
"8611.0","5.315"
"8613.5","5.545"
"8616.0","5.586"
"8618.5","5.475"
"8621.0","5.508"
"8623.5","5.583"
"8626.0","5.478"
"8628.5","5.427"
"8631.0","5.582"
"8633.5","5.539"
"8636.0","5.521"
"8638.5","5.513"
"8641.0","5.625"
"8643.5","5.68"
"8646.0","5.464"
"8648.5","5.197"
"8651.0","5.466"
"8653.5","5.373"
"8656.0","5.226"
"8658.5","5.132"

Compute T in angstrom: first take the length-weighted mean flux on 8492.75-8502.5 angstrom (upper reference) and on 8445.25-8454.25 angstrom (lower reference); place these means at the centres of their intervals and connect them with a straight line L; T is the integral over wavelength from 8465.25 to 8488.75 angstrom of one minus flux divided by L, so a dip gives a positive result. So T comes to -1.6 angstrom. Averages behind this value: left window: 5.71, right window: 5.03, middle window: 5.67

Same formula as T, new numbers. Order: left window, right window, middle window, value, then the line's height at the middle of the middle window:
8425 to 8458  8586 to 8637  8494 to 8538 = 1.36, 5.6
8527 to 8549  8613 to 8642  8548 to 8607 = -3.38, 5.21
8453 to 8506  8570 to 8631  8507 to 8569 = 1.95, 5.52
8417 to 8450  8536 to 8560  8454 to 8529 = -2.78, 5.35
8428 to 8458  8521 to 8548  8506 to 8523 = -1.06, 5.23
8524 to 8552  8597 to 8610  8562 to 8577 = -0.91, 5.26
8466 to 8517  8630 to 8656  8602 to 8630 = -0.09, 5.49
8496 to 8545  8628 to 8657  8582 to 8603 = -0.25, 5.37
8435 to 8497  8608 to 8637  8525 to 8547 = 2.37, 5.58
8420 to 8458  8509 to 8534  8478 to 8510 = 0.79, 5.6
